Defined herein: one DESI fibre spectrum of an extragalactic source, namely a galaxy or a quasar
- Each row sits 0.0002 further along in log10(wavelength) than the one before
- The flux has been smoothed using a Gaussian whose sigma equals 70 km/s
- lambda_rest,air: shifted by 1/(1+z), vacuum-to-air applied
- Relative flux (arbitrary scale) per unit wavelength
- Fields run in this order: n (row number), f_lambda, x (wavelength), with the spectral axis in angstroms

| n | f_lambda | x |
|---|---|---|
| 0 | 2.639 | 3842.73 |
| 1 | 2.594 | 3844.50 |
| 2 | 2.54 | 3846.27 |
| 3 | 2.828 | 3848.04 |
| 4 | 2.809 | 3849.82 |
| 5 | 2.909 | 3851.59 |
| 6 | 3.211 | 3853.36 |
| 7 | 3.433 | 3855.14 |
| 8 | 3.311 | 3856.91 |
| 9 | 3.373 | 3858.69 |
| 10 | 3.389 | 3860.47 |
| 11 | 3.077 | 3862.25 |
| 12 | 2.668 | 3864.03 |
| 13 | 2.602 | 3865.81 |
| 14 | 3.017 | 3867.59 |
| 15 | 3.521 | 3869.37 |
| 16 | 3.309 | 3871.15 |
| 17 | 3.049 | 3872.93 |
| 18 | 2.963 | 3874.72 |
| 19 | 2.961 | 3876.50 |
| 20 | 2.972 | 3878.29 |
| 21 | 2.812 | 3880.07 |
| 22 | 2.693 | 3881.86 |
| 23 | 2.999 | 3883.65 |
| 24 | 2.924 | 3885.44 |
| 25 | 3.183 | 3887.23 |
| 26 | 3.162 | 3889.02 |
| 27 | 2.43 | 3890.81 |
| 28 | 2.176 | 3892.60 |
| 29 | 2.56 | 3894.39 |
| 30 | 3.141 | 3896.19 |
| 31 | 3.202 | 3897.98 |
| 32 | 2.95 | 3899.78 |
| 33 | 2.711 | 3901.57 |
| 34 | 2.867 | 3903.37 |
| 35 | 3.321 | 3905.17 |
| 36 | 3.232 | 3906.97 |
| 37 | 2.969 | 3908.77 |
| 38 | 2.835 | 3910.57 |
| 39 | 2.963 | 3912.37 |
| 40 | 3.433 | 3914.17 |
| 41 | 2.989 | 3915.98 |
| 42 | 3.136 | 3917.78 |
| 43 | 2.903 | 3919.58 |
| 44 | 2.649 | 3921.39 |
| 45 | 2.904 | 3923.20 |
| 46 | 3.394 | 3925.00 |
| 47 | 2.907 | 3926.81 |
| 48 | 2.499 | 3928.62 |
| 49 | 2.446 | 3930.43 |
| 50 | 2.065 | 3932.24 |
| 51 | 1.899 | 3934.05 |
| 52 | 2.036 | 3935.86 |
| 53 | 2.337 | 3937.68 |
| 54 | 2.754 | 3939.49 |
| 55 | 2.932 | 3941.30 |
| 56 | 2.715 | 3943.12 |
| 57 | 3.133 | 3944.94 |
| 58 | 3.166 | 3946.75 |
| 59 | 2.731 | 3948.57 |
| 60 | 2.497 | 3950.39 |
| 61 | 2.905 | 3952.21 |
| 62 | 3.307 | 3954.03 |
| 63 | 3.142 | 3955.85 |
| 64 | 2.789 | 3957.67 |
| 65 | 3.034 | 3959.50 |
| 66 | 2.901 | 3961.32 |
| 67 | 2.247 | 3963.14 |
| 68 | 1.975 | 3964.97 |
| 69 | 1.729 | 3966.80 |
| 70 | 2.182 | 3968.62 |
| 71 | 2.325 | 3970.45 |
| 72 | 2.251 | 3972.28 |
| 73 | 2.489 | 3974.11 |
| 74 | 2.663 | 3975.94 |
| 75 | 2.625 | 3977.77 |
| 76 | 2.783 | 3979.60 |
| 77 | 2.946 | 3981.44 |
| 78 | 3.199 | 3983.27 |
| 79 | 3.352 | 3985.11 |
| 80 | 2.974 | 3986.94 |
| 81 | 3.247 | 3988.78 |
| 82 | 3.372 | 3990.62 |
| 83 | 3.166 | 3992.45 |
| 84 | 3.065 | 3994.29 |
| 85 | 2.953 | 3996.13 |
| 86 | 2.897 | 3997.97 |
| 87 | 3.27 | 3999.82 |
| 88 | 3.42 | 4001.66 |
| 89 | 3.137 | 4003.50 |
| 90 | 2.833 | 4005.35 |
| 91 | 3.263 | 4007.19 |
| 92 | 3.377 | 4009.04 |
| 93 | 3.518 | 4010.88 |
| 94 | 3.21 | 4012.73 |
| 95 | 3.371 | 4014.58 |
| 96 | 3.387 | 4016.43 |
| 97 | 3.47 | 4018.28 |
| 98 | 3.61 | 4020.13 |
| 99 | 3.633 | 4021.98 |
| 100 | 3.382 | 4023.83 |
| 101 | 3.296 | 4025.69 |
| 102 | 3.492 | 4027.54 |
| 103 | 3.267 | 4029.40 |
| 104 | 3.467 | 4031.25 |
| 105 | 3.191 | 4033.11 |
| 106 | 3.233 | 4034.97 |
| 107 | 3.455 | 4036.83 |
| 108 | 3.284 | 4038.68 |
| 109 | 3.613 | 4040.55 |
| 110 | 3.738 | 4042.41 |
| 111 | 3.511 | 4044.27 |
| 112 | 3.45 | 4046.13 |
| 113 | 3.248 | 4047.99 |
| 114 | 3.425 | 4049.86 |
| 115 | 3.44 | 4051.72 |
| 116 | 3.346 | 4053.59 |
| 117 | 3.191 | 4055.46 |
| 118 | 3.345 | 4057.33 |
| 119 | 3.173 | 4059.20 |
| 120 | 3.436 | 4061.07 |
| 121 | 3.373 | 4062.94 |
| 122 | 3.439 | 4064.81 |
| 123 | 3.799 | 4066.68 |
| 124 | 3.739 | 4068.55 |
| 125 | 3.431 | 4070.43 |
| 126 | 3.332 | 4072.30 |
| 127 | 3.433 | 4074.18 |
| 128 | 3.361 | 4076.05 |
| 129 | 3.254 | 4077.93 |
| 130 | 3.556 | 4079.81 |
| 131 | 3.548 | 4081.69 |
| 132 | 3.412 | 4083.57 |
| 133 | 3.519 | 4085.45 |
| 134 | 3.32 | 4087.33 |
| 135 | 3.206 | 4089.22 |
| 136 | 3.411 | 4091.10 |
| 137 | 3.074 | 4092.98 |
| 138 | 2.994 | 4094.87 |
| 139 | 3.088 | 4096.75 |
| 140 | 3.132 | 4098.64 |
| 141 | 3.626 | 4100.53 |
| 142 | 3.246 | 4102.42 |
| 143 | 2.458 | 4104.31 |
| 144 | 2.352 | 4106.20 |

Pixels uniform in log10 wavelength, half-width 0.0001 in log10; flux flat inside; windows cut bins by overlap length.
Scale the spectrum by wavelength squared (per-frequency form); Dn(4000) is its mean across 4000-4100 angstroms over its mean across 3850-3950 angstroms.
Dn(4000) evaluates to 1.3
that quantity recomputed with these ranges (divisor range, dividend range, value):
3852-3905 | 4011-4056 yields 1.23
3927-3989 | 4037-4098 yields 1.35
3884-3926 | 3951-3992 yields 0.96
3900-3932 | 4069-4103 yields 1.24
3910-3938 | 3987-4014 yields 1.22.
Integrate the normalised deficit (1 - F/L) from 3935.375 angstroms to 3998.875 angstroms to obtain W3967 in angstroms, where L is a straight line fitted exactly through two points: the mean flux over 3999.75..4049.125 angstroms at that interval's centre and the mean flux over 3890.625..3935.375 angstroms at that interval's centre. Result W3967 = 6.6 angstroms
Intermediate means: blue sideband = 2.82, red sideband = 3.38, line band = 2.77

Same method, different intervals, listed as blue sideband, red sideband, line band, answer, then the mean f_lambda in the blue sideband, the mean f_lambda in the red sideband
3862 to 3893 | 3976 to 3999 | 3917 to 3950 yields 3.2 angstroms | 2.93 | 3.03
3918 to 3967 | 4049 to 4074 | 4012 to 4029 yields -1.4 angstroms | 2.69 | 3.42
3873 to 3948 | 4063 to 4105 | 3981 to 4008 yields -0.5 angstroms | 2.84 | 3.34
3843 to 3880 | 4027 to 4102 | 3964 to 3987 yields 4.7 angstroms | 3.02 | 3.38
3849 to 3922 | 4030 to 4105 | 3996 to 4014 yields 0.2 angstroms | 3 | 3.36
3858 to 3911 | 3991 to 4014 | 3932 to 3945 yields 2.6 angstroms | 2.97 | 3.18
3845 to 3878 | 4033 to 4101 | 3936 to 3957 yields 2.3 angstroms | 3.05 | 3.38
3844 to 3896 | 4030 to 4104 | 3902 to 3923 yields 0.2 angstroms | 2.95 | 3.37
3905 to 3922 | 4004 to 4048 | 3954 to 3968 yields 2.6 angstroms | 3.04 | 3.39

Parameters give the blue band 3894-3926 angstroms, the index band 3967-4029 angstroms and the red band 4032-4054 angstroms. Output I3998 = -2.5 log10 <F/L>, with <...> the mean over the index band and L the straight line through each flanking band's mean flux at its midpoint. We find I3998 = 0.07 mag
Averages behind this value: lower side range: 3.02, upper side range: 3.41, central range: 3.08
